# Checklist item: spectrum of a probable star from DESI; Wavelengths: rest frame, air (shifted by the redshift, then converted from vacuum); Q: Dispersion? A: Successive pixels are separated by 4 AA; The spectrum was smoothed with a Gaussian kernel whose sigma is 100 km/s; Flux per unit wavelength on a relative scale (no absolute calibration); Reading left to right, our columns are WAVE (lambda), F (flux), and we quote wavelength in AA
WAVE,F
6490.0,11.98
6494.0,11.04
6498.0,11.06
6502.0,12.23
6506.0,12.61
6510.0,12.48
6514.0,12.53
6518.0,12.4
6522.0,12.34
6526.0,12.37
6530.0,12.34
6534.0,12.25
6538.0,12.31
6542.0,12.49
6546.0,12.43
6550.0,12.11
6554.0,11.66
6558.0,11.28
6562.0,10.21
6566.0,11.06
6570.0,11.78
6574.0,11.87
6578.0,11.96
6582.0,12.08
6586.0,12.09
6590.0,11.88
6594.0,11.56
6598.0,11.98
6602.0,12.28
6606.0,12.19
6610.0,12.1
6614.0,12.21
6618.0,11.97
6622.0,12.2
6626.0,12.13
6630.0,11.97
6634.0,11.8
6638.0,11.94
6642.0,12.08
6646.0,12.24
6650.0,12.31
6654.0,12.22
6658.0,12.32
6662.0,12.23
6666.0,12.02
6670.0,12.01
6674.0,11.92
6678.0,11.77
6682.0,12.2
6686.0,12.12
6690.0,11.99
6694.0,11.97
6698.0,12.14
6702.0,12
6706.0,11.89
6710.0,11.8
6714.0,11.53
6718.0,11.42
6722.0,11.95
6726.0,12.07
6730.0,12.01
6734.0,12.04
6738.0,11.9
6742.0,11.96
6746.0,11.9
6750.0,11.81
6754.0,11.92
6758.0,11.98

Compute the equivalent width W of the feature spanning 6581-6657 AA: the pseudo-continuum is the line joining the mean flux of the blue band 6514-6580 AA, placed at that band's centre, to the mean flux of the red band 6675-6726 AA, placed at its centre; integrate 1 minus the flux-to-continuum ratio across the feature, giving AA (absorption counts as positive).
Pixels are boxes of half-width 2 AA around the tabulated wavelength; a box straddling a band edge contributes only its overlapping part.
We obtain -0.89 AA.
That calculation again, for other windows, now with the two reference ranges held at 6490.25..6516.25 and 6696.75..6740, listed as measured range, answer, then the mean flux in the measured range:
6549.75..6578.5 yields 1.28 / 11.4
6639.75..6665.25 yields -0.65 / 12.2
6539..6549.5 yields -0.37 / 12.4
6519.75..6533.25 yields -0.40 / 12.3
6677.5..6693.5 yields -0.19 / 12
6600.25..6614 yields -0.29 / 12.2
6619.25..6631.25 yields -0.17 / 12.1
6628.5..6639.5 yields 0.03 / 11.9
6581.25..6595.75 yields 0.07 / 11.9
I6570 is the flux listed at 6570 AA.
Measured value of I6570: 11.78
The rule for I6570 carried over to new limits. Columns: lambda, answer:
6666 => 12.02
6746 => 11.9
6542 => 12.49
